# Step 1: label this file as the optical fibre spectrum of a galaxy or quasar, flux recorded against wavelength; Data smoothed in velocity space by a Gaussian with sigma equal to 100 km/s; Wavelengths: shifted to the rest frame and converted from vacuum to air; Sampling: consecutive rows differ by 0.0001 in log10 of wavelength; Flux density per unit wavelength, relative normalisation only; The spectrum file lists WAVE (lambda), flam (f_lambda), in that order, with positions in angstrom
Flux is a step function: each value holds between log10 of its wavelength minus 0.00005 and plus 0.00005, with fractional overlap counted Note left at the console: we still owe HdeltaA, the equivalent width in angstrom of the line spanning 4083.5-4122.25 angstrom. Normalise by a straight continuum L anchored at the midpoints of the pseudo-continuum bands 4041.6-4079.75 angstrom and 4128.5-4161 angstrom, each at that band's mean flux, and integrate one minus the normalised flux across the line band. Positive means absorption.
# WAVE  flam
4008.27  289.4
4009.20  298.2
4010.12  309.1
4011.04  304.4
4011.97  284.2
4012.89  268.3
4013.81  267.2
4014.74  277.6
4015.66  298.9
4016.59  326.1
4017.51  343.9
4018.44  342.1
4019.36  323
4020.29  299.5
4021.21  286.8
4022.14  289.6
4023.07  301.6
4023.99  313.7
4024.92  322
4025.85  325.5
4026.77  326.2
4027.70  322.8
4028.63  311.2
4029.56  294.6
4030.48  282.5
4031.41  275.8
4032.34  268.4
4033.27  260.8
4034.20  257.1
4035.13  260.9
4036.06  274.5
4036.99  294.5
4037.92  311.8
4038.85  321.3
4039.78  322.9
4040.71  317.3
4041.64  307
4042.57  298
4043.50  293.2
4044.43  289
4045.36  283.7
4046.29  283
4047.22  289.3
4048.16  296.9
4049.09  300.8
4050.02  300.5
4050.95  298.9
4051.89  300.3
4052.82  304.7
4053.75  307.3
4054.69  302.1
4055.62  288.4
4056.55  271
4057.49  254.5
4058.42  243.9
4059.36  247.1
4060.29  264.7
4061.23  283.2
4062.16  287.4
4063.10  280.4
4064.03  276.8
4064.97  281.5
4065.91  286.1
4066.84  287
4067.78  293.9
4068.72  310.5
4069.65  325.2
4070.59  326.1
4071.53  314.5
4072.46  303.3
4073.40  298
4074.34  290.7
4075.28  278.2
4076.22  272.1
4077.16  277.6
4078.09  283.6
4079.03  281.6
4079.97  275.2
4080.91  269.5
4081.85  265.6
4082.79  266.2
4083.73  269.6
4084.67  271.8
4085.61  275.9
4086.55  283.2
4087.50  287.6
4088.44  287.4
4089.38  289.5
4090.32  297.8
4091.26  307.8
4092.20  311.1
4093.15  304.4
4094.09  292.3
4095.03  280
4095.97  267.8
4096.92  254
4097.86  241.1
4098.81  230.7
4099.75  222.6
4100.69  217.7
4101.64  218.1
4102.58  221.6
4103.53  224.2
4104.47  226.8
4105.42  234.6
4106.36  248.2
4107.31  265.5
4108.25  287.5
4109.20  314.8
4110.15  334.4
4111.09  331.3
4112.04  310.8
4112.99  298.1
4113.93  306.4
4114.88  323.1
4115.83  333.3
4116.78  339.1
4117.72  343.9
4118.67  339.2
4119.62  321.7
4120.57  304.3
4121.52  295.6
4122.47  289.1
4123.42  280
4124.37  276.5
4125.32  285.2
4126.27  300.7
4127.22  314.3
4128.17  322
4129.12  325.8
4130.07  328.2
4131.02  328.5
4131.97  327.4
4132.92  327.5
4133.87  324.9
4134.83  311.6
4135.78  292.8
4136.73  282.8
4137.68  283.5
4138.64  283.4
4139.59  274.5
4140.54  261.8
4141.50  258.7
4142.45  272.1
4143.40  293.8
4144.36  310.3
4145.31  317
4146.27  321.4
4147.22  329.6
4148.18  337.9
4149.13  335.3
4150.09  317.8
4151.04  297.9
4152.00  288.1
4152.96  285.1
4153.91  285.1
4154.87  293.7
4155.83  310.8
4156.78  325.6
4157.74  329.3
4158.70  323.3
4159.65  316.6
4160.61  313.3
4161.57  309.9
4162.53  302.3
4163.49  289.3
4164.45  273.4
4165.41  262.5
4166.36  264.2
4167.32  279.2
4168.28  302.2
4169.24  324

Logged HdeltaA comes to 1.9 angstrom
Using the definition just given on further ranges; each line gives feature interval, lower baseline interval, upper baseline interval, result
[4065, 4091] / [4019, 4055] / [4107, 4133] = 1.5 angstrom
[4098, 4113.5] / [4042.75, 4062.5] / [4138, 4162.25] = 1.8 angstrom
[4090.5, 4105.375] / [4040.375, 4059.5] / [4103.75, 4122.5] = 2.2 angstrom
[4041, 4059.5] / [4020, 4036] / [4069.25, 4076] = 0.6 angstrom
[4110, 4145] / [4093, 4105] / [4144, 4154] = -3.0 angstrom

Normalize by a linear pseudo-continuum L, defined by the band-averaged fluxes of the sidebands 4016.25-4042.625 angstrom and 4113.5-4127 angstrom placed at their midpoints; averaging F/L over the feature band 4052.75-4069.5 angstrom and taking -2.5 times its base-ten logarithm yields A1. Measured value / 0.086 mag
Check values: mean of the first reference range 303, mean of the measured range 282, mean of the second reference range 310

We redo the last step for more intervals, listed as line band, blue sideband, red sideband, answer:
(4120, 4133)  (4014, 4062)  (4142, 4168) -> -0.021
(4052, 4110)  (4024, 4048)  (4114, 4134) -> 0.110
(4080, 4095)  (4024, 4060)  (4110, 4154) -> 0.057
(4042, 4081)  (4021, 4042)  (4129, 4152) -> 0.042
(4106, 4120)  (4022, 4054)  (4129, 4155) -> -0.042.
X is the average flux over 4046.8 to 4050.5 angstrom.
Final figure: 297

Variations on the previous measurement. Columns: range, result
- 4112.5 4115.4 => 309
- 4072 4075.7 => 292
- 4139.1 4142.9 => 267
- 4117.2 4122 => 321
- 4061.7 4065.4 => 281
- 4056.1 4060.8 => 256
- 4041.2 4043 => 303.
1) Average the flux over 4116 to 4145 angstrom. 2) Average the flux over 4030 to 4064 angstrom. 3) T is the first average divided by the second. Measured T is 1.06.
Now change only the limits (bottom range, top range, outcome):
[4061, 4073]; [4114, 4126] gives 1.05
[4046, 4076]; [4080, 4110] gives 0.92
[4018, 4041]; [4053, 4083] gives 0.95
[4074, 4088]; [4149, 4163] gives 1.12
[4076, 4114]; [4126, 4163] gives 1.12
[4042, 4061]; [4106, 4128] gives 1.07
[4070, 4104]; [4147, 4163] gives 1.14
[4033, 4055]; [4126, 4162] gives 1.04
